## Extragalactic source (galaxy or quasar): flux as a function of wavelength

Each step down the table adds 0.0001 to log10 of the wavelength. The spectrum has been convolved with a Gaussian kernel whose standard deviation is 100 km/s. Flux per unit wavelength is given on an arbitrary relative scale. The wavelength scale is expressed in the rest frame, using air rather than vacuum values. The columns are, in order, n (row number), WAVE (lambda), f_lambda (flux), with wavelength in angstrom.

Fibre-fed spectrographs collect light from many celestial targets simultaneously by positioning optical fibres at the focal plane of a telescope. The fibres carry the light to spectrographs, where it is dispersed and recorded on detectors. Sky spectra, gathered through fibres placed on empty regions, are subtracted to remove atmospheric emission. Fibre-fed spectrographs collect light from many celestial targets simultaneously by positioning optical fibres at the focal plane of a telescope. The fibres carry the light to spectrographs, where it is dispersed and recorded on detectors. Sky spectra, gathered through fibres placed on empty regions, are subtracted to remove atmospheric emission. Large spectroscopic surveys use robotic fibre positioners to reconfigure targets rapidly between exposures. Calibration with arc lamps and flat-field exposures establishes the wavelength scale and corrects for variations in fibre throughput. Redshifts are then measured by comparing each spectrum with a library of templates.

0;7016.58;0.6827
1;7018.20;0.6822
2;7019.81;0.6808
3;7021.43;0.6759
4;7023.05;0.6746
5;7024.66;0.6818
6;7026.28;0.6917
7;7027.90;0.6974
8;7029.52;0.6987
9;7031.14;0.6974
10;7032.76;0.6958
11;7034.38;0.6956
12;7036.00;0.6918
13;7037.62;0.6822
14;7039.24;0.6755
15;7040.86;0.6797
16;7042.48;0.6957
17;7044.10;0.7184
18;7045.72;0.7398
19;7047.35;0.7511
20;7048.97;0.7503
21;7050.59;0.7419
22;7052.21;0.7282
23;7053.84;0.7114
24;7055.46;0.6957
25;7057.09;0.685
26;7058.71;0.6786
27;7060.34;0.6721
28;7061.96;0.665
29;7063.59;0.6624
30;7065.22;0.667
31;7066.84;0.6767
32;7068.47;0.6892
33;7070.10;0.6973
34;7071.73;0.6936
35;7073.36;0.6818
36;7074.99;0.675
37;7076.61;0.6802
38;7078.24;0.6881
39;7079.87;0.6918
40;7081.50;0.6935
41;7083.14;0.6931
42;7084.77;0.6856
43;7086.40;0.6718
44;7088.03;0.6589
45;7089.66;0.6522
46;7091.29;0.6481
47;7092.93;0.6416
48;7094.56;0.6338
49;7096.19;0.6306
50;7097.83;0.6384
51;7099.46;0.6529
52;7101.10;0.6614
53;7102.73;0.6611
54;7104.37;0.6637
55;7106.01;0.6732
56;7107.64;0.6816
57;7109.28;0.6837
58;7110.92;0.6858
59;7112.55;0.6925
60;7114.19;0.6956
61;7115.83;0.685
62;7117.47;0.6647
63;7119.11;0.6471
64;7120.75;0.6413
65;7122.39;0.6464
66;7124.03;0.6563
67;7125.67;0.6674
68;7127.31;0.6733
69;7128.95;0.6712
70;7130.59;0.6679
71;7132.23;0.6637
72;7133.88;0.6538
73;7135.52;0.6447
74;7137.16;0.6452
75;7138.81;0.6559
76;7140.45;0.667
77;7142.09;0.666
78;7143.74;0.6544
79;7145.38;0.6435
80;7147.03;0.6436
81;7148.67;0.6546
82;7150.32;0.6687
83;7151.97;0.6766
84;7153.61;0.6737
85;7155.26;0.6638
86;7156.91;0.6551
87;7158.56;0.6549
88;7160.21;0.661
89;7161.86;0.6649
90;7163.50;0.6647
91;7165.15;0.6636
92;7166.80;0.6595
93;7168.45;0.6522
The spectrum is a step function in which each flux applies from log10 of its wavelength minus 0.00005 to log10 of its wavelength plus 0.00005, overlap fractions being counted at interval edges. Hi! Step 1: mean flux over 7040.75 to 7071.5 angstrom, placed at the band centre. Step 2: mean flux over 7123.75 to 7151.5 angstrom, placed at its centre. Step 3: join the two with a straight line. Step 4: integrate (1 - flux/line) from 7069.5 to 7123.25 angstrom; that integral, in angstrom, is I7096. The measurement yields 0.85 angstrom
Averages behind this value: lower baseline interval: 0.701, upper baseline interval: 0.659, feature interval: 0.669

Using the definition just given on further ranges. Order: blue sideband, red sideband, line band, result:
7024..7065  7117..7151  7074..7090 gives 0.0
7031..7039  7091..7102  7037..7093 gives -1.8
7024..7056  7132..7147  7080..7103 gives 0.7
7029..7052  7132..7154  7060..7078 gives 0.4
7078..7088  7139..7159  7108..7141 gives 0.2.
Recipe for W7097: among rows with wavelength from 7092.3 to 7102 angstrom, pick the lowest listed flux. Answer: 0.6306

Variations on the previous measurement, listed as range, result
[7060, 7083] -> 0.6624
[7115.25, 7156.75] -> 0.6413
